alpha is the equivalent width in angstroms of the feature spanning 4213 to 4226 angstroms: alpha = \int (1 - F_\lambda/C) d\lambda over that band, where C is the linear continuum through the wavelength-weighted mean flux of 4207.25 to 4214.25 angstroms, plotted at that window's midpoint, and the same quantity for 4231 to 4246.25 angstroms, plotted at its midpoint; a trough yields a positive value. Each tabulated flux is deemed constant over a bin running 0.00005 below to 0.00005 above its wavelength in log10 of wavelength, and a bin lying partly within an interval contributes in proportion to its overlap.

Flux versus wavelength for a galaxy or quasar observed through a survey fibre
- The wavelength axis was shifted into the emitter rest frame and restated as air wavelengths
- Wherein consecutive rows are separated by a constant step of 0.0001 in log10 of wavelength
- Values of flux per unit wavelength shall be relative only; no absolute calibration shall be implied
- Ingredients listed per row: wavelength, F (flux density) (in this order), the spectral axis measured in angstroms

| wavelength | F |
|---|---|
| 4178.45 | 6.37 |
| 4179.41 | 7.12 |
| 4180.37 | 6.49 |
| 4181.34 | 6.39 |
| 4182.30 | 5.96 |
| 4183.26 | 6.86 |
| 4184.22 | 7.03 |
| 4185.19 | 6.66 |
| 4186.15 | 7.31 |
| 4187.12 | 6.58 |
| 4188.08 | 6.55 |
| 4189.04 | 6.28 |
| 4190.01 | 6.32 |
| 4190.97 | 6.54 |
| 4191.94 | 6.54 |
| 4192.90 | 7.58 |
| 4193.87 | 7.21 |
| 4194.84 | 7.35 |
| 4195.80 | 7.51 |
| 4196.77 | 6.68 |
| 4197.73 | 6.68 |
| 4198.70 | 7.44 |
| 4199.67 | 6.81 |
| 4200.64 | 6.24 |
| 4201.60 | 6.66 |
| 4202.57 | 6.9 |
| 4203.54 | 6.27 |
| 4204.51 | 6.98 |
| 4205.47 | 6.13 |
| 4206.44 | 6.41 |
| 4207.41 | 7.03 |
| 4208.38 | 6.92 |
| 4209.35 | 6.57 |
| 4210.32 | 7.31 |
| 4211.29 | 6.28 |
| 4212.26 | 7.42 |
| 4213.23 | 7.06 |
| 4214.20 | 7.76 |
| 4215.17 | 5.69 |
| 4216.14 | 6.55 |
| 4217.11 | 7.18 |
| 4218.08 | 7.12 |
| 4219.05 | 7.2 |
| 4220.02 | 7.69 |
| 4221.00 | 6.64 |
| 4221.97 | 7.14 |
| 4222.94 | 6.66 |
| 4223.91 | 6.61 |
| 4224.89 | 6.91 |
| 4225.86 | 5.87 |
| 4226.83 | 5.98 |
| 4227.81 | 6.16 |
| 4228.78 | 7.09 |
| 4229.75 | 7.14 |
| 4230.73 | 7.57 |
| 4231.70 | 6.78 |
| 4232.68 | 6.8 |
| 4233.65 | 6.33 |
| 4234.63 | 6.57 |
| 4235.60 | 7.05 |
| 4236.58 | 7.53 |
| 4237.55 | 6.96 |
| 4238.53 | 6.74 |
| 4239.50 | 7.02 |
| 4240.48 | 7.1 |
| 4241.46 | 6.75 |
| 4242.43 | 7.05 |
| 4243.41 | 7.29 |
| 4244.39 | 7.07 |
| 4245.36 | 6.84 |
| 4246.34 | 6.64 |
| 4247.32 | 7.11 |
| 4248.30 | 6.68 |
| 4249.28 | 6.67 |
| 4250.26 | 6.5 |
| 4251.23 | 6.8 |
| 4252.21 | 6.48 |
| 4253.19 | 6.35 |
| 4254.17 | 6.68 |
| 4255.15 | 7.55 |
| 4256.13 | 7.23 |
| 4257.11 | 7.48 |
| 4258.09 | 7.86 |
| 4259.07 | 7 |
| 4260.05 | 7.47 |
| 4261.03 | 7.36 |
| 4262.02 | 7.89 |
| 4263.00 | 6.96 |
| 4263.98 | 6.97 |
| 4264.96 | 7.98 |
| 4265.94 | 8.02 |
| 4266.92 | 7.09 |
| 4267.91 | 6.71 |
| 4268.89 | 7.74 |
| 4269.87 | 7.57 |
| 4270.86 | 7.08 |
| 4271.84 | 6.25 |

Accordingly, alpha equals 0.2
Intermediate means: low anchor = 7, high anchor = 6.93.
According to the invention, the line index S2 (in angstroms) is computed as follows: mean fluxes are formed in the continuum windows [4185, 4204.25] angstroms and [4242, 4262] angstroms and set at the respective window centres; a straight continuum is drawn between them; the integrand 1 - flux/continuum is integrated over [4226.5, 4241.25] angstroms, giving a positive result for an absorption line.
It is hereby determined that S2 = 0.2 angstroms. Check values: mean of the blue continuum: 6.81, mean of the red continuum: 7.02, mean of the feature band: 6.86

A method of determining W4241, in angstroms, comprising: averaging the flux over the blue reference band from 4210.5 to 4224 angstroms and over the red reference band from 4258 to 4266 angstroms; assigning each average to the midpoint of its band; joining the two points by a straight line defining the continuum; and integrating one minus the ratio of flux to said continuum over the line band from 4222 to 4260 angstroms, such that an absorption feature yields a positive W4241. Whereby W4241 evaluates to 1.8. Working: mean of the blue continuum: 6.95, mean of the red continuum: 7.46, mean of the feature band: 6.88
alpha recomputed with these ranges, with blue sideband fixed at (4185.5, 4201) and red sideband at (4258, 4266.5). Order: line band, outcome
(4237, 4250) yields 0.7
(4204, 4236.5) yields 1.3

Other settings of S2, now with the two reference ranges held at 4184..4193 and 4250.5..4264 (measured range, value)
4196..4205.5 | 0.06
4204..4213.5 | 0.03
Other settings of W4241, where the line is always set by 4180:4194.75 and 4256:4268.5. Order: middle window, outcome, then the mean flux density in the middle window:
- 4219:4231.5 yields 0.4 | 6.8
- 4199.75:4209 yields 0.3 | 6.62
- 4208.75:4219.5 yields 0.0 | 6.92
